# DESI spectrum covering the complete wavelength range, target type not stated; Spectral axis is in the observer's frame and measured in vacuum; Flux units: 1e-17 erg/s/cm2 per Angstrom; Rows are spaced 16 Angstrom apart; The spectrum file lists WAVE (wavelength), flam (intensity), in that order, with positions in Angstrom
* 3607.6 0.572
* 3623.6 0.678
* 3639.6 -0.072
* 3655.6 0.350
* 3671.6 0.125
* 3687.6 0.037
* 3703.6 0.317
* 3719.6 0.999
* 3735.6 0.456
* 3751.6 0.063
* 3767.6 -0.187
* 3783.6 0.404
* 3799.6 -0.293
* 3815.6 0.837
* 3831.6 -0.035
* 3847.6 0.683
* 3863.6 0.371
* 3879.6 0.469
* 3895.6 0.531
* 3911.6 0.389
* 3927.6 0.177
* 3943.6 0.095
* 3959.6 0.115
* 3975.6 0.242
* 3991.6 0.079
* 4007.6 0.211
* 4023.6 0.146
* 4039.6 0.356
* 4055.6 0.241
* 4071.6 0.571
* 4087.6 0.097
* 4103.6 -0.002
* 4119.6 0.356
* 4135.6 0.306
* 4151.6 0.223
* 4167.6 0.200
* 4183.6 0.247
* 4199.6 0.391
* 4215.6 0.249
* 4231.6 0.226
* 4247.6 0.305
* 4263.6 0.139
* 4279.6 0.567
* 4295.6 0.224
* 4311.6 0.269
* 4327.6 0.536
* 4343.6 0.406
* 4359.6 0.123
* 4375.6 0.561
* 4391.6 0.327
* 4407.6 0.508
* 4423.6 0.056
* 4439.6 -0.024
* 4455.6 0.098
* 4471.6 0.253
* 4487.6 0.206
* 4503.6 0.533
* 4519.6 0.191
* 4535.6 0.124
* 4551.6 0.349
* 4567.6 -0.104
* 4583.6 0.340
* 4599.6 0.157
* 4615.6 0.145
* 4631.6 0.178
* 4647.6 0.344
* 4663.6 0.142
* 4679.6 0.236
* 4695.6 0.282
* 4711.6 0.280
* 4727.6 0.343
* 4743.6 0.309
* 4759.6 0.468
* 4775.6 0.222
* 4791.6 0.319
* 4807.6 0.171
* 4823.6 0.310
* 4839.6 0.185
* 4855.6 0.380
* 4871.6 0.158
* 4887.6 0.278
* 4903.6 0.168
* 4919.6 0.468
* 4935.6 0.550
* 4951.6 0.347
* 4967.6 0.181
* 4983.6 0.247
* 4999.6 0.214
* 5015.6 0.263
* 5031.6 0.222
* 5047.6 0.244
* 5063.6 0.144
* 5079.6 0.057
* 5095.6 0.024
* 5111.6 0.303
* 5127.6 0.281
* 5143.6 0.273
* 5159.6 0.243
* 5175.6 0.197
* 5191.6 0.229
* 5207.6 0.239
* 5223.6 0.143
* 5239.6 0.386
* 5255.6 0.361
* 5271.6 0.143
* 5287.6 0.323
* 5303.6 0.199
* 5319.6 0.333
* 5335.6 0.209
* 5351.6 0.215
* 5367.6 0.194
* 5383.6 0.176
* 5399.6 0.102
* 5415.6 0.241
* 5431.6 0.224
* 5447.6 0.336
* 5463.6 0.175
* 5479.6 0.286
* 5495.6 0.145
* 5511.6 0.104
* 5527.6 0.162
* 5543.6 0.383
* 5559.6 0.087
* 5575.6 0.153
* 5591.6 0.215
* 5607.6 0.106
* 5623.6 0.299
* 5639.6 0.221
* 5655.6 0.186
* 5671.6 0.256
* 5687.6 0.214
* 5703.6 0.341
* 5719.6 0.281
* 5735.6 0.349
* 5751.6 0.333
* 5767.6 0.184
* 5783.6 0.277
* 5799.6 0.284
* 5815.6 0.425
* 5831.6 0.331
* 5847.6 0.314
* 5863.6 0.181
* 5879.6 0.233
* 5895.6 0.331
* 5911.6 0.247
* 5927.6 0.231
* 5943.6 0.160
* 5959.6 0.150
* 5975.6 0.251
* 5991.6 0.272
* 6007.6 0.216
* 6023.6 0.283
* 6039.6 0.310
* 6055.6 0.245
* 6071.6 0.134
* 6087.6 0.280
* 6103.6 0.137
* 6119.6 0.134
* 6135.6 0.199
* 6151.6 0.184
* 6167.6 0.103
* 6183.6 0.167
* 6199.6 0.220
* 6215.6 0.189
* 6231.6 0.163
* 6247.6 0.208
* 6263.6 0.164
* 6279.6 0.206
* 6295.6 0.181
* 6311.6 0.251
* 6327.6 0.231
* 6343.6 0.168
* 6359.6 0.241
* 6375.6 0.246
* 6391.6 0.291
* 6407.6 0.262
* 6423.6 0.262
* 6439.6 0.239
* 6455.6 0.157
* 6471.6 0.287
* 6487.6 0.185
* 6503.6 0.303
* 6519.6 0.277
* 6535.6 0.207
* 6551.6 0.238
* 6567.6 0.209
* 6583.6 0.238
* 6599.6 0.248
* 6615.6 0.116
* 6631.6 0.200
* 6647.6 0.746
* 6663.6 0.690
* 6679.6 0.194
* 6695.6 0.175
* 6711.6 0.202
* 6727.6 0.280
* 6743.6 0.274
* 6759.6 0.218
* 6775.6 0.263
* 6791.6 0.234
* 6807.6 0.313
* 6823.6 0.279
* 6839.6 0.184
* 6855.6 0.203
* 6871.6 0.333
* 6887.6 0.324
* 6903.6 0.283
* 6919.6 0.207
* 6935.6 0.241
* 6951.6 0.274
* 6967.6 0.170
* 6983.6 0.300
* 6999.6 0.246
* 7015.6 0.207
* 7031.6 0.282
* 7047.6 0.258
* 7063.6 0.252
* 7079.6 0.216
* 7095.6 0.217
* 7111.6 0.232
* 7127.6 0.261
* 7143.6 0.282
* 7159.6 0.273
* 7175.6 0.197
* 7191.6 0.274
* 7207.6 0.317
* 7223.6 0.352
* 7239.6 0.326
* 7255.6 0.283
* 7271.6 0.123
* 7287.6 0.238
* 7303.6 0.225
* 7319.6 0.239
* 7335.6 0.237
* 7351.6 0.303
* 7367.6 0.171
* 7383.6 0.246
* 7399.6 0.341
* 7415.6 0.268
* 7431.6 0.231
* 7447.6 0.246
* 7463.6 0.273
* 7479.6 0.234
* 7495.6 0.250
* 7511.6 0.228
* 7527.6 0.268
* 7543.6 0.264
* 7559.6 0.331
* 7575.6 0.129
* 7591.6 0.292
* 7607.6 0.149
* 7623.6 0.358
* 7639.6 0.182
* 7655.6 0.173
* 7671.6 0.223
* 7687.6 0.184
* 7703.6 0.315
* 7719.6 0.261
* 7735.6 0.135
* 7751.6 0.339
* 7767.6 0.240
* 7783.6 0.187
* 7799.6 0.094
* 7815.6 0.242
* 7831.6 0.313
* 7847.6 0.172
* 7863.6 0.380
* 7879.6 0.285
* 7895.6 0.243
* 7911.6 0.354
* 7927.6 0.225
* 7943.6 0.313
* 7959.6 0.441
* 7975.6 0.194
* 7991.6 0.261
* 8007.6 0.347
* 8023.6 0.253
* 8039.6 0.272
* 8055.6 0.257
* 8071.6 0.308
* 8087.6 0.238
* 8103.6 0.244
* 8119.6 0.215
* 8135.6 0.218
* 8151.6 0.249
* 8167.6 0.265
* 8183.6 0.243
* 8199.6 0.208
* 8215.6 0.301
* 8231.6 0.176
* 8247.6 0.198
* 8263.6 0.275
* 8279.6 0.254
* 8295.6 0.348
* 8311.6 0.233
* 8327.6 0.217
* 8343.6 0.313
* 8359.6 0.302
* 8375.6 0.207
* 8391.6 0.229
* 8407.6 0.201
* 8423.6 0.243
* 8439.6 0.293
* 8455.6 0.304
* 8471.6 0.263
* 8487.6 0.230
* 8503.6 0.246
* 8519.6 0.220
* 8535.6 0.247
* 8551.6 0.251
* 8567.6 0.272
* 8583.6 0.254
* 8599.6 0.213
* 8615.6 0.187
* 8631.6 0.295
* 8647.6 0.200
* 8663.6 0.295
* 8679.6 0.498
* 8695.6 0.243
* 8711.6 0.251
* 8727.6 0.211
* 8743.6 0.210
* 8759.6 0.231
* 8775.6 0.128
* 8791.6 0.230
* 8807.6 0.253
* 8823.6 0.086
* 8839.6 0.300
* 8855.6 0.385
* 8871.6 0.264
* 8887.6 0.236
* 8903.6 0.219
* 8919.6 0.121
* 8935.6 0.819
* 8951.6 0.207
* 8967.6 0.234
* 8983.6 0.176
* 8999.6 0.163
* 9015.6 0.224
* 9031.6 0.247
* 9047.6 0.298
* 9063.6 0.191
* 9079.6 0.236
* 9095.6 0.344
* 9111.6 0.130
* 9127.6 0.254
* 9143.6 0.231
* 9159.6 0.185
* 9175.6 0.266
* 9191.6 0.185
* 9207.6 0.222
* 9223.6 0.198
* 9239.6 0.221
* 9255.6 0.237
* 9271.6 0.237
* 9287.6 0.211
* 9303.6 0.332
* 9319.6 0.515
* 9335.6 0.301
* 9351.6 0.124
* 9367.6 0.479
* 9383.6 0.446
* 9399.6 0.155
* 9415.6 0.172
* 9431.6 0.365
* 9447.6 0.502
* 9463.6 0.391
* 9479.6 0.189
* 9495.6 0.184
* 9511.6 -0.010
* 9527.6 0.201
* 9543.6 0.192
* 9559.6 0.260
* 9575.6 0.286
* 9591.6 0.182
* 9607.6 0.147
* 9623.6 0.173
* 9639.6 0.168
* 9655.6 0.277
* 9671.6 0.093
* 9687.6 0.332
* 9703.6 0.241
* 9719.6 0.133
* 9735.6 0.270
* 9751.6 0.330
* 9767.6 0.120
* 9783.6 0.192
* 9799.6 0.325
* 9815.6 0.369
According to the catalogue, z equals 0.785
